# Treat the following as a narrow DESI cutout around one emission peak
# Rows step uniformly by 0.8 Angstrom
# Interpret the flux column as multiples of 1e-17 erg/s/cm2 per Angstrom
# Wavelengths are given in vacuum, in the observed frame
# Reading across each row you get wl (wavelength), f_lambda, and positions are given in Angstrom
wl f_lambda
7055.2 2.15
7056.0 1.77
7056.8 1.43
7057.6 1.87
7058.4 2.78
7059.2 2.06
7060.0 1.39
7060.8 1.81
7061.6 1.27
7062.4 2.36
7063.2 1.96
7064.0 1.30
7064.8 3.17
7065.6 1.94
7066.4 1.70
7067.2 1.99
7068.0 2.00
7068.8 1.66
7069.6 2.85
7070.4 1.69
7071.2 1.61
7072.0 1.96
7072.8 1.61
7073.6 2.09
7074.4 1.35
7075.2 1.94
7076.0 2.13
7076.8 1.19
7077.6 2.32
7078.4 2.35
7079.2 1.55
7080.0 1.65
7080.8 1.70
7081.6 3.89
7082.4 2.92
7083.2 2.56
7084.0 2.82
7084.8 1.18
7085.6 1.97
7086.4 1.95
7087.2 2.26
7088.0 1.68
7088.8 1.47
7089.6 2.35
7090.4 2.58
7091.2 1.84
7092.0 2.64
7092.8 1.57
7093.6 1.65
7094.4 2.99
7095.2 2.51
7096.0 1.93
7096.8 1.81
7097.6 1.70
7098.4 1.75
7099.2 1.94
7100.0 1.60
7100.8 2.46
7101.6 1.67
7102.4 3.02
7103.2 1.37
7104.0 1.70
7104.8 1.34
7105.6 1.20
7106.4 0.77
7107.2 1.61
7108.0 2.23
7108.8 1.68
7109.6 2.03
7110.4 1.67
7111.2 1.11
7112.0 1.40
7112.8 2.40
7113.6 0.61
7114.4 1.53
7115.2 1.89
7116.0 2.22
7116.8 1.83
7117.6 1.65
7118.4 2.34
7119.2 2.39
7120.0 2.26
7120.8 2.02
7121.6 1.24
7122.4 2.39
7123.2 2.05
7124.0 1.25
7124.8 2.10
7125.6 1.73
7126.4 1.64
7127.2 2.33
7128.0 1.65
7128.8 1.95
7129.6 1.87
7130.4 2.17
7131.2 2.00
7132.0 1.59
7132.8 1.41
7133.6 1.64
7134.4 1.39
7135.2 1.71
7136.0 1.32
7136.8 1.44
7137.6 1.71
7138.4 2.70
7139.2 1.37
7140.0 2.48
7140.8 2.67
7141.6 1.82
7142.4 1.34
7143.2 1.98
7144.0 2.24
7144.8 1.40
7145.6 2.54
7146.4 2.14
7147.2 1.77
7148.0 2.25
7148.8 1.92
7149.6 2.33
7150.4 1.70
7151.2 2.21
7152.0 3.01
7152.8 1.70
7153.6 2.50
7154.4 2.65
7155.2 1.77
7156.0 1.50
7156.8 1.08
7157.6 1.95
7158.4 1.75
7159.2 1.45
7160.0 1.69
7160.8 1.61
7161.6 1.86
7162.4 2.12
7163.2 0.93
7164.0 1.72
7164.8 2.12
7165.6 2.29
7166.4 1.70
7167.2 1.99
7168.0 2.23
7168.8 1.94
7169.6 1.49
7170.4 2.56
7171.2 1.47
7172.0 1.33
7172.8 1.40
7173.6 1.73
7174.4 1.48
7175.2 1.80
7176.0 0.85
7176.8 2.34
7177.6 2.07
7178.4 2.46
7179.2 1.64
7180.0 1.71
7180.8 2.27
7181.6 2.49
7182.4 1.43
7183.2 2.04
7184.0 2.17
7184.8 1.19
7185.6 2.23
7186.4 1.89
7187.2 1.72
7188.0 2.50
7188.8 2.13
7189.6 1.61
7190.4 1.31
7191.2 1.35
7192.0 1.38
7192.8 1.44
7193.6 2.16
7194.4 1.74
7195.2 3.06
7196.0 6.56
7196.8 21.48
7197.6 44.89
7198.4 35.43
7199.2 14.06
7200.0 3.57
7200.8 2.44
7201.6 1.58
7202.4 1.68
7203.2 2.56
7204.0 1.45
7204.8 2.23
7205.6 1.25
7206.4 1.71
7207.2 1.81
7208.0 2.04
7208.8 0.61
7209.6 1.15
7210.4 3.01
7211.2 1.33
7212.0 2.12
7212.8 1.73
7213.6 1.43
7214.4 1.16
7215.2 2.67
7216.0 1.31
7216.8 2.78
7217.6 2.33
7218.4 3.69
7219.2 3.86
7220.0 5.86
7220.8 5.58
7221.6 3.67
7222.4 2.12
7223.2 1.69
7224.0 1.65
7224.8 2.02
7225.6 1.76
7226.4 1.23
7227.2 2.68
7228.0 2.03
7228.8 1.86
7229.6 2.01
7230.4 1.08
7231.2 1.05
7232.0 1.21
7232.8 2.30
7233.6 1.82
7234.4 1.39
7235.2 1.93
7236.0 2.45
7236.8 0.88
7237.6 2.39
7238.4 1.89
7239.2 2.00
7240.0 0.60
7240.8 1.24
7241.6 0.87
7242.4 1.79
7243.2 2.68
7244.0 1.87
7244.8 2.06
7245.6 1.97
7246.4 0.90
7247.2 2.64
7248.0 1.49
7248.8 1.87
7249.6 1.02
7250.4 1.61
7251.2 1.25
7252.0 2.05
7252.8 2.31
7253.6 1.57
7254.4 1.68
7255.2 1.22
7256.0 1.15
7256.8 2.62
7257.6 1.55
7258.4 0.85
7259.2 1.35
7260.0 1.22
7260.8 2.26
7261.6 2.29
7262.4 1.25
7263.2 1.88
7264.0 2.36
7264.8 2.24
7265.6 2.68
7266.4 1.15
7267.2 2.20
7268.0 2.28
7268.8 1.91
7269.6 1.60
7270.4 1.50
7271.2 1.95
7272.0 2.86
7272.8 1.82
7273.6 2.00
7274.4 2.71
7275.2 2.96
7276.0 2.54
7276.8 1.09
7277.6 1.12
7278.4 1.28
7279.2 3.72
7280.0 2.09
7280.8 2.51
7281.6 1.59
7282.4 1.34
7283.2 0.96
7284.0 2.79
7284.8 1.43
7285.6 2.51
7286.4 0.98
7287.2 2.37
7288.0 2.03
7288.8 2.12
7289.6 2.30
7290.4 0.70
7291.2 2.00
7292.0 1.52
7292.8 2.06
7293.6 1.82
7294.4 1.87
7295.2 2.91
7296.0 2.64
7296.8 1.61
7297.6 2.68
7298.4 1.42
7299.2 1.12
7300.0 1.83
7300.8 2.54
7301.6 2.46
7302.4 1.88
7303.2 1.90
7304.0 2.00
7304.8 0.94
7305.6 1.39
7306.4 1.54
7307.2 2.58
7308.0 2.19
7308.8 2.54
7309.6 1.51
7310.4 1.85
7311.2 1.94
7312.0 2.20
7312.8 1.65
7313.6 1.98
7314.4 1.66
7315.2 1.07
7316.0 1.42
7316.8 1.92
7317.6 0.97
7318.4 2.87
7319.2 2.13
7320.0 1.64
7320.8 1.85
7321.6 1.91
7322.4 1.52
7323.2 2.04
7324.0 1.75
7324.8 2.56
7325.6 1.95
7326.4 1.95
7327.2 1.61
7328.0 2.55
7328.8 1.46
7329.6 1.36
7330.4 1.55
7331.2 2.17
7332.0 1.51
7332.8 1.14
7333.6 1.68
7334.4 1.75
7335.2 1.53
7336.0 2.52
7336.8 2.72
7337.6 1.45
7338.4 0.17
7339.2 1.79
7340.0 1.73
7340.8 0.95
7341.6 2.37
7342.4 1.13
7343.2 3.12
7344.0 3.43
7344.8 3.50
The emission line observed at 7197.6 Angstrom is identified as H-alpha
